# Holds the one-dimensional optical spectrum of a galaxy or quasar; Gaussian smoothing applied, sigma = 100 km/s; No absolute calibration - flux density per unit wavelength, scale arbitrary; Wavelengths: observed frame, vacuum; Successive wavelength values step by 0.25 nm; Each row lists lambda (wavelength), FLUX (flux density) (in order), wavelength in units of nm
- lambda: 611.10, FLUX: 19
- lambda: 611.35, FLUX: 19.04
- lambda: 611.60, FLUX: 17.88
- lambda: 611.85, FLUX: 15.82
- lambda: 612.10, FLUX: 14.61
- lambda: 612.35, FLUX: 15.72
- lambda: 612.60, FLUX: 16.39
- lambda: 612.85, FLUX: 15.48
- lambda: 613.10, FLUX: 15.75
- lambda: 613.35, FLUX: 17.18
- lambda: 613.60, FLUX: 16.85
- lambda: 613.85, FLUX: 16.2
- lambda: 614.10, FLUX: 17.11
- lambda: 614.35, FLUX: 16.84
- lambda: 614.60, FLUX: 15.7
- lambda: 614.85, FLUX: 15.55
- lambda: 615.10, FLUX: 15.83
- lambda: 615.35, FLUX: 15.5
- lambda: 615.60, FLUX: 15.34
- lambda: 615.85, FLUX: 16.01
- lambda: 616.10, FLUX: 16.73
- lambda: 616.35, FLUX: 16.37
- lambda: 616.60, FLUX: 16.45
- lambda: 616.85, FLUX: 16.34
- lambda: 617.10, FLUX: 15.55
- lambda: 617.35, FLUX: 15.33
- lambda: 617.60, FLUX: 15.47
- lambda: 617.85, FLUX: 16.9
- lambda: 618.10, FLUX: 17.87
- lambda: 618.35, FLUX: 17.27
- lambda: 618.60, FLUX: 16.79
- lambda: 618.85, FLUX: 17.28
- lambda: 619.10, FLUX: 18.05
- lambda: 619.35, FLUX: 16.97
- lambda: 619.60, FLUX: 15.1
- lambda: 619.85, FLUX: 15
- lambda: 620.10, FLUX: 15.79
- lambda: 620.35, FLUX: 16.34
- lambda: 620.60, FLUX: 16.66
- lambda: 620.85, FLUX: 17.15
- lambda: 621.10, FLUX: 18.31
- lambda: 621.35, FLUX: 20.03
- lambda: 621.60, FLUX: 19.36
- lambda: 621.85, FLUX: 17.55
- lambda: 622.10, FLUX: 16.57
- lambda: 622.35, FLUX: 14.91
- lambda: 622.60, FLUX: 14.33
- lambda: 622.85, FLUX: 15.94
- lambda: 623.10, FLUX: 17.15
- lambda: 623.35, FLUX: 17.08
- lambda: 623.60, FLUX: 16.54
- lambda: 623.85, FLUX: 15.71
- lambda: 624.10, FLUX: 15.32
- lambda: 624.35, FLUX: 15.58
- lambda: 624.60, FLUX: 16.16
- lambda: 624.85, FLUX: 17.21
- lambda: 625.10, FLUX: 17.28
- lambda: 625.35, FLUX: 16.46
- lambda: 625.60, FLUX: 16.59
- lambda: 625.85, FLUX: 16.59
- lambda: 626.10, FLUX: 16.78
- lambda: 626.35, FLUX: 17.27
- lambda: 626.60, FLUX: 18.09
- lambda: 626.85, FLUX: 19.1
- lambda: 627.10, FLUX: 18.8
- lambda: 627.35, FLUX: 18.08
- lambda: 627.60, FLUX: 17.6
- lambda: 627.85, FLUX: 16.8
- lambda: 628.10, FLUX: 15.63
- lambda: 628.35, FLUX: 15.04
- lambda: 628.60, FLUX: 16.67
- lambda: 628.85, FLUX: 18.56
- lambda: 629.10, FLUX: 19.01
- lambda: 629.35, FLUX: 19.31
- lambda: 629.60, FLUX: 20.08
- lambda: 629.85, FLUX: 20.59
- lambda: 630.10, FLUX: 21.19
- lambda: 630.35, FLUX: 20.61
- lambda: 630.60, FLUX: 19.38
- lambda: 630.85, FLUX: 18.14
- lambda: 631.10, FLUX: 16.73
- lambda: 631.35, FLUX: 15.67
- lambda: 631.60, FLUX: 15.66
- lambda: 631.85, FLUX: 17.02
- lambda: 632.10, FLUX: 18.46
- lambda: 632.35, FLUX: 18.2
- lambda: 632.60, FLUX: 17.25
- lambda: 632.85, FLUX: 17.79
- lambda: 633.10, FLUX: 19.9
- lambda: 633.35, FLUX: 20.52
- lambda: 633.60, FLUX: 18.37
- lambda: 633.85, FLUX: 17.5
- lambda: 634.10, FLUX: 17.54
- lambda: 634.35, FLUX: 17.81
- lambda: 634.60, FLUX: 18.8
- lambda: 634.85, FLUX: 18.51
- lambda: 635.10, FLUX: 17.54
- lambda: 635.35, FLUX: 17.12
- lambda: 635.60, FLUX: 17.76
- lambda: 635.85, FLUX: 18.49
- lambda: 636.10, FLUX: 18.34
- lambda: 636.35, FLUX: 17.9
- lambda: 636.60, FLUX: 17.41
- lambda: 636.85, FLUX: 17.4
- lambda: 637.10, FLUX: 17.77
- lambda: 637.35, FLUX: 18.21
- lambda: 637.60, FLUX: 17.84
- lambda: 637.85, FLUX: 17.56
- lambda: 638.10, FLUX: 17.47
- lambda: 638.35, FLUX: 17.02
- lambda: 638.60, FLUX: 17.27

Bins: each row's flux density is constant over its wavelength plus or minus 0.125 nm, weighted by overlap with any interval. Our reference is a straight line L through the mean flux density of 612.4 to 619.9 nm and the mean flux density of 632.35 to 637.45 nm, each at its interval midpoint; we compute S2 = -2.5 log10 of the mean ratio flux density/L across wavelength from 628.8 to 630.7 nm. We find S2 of -0.13 mag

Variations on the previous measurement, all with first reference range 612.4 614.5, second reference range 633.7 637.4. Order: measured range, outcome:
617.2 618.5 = 0.01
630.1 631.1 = -0.10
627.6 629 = 0.05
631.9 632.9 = -0.01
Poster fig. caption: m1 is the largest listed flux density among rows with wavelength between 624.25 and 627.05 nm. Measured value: 19.1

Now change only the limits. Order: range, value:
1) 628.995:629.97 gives 20.59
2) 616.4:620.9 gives 18.05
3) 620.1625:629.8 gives 20.08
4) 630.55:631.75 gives 19.38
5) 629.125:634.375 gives 21.19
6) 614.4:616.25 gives 16.73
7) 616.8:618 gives 16.9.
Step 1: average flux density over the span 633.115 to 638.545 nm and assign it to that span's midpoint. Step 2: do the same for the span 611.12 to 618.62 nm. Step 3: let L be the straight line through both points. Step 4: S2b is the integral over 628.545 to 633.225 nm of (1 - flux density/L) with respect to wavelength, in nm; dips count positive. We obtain -0.23 nm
